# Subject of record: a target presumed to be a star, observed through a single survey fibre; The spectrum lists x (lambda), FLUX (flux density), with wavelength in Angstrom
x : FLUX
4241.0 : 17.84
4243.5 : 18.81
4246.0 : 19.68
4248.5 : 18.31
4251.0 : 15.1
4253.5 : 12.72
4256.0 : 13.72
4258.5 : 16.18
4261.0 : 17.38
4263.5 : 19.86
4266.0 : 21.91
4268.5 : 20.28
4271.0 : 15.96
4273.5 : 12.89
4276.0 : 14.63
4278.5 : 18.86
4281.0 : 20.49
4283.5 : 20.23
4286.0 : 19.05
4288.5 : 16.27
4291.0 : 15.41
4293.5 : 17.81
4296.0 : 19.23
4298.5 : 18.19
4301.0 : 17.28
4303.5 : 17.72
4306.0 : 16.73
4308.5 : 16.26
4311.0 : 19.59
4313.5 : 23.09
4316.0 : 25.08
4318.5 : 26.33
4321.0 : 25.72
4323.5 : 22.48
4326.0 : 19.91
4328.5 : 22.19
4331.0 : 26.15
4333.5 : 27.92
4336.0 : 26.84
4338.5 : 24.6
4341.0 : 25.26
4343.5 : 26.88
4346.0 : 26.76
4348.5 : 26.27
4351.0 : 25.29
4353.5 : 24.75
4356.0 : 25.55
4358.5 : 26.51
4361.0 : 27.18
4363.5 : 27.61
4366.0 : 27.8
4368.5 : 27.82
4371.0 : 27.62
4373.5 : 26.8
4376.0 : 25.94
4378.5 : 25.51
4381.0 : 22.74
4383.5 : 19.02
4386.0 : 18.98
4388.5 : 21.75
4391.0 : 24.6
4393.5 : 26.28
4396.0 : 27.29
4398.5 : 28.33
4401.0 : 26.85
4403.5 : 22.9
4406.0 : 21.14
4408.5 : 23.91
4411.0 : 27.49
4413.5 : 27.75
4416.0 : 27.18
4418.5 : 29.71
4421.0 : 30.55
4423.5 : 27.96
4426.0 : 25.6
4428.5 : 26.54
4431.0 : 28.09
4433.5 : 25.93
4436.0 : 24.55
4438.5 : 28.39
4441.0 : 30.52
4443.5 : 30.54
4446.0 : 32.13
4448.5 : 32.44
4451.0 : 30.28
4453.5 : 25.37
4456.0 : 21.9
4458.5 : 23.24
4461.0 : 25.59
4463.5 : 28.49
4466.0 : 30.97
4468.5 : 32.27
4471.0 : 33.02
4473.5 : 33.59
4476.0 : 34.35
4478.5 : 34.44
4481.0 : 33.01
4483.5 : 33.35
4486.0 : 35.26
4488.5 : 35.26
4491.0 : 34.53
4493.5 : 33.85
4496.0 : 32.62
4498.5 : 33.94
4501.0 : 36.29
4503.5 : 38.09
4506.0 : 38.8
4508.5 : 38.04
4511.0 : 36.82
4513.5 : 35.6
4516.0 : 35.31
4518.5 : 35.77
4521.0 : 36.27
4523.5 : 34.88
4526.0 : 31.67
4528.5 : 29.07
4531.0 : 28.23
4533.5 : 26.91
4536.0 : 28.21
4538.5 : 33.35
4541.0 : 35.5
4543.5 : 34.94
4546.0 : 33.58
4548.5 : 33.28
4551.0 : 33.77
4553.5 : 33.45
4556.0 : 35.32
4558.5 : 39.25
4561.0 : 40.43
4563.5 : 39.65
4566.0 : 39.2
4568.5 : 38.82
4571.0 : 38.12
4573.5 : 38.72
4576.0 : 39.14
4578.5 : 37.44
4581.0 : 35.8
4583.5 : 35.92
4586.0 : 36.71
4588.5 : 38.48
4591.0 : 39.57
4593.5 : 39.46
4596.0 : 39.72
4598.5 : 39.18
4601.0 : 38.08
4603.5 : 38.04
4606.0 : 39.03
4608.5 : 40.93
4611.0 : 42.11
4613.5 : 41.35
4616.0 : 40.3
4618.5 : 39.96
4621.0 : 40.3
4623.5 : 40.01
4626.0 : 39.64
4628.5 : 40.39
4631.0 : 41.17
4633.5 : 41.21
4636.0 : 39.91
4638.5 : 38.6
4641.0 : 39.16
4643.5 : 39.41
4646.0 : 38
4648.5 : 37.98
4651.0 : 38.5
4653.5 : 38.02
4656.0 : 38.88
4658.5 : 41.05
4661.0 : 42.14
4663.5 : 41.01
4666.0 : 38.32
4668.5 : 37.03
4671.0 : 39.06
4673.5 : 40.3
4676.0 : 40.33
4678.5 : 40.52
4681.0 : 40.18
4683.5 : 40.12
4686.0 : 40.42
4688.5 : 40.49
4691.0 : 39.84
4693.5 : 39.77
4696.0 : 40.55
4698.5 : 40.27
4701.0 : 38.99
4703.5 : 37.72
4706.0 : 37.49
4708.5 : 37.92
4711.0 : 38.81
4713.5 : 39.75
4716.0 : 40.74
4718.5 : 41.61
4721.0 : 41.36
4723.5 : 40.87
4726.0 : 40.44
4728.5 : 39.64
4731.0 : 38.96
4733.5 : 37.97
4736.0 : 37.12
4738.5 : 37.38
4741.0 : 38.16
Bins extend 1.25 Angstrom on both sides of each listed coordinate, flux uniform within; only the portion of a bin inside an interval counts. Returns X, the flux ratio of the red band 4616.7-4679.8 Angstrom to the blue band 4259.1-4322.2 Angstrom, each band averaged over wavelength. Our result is 2.08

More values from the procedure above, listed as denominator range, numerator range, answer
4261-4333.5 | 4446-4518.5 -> 1.66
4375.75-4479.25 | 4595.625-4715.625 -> 1.46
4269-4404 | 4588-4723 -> 1.75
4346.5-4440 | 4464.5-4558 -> 1.31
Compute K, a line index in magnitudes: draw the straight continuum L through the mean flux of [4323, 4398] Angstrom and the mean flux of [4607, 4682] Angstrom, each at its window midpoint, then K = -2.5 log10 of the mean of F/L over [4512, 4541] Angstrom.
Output 0.04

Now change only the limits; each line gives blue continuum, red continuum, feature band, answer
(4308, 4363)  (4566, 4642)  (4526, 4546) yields 0.146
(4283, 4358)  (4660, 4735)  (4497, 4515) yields -0.189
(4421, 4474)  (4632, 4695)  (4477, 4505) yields -0.132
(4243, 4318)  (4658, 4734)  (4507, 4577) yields -0.110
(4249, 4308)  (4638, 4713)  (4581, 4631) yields -0.112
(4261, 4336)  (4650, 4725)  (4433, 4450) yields -0.081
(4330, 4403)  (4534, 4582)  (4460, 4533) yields -0.033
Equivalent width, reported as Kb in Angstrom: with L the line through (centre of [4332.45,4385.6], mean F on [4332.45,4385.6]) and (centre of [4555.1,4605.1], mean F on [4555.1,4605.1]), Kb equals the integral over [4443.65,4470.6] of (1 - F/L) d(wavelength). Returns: 2.5 Angstrom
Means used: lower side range 25.8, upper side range 38.4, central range 28.5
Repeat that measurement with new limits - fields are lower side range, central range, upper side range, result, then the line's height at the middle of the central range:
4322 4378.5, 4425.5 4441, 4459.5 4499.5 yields 1.7 Angstrom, 30.2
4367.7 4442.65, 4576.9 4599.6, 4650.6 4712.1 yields -2.0 Angstrom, 34.9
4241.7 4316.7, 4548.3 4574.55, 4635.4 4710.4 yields -3.2 Angstrom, 33.3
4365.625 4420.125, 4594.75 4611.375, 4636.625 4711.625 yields -1.7 Angstrom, 35.8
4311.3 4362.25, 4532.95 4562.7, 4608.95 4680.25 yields 0.8 Angstrom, 35.2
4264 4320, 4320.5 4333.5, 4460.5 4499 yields -1.3 Angstrom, 21.5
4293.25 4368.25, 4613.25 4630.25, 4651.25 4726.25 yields -1.6 Angstrom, 36.7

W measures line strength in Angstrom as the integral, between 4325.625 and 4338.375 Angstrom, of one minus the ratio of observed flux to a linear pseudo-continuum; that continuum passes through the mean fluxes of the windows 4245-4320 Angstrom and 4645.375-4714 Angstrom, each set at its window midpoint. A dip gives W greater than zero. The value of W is -2.47 Angstrom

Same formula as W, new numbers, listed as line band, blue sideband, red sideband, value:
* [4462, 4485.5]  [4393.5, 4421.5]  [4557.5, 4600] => -1.1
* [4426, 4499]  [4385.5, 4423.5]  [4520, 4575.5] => -2.2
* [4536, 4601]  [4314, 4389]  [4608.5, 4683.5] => -1.8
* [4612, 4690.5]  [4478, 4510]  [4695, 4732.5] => -2.9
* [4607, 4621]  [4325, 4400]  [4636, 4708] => -1.5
